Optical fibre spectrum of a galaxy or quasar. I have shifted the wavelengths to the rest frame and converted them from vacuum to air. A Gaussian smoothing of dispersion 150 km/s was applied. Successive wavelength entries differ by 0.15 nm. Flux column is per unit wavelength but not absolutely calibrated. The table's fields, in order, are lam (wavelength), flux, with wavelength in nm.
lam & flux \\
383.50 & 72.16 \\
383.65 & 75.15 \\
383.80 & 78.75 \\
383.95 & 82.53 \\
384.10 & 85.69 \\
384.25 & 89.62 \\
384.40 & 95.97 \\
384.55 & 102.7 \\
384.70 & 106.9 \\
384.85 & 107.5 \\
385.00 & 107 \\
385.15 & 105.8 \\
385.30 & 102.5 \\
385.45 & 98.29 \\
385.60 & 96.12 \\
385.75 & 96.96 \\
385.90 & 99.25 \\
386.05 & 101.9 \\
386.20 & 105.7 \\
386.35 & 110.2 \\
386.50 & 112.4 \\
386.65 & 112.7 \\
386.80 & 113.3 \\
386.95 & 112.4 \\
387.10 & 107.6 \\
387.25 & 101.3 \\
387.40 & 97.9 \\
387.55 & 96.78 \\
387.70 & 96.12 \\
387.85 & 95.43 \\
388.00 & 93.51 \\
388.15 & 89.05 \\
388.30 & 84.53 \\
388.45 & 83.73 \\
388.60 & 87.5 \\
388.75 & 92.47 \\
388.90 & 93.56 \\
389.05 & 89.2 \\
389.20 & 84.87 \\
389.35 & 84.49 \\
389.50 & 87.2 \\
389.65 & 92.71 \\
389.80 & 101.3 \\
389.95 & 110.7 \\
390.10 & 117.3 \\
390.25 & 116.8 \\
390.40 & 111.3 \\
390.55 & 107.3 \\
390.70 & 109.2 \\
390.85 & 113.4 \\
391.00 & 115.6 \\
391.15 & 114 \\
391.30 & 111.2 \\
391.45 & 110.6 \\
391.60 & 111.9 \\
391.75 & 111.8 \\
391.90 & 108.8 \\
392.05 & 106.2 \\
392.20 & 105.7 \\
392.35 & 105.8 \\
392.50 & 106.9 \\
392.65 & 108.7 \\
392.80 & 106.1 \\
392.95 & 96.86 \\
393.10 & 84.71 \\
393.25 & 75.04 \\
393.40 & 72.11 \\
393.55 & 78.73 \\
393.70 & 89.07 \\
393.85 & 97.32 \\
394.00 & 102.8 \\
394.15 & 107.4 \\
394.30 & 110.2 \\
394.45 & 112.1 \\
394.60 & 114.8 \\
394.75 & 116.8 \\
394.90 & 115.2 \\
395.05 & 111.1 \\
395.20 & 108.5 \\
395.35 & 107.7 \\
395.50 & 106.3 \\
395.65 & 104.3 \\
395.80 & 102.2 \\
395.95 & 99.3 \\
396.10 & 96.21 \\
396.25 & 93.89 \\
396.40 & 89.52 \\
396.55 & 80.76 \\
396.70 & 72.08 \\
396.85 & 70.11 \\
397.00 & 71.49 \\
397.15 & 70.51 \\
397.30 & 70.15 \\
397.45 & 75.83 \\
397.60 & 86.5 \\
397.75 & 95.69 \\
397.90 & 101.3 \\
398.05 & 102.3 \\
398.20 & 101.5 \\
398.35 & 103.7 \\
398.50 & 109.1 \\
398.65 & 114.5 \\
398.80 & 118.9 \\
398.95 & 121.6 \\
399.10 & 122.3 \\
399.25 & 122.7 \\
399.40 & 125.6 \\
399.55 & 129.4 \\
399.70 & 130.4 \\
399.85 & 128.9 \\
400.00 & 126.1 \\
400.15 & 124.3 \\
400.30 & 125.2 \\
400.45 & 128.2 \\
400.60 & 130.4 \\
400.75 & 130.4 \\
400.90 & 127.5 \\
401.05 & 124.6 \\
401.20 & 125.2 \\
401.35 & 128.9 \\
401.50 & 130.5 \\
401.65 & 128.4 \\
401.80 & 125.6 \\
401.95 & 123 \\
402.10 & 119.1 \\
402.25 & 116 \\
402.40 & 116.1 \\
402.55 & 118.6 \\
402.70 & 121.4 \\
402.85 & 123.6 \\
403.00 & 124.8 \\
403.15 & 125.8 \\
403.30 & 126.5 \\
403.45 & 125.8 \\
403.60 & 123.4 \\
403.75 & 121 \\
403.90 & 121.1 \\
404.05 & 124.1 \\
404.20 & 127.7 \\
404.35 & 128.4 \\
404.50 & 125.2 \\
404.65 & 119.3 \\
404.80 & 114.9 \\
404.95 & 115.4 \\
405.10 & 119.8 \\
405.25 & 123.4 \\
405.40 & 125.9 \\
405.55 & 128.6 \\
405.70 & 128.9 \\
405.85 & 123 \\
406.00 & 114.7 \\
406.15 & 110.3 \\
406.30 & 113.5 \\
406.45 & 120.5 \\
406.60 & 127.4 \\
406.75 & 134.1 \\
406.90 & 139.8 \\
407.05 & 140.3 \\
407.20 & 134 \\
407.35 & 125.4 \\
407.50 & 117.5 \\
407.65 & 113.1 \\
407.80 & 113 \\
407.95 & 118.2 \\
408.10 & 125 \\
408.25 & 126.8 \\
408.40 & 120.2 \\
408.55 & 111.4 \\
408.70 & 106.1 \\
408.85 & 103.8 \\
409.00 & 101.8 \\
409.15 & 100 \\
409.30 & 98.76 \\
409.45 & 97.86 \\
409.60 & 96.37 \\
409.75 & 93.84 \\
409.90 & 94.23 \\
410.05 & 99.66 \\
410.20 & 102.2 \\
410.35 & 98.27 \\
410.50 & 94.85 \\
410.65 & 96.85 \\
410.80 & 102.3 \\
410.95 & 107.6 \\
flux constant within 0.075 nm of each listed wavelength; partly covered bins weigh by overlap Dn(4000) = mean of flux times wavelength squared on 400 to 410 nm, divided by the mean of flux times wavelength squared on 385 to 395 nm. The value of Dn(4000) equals 1.3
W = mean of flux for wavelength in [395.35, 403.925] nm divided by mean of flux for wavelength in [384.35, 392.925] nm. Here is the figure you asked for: 1.09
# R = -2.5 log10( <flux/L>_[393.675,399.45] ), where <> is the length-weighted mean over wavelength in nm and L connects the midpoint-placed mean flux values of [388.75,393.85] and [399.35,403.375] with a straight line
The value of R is 0.13 mag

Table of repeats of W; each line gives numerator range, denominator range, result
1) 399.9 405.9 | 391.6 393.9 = 1.27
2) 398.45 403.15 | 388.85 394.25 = 1.22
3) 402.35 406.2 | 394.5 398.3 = 1.29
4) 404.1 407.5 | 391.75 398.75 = 1.28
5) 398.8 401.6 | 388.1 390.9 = 1.30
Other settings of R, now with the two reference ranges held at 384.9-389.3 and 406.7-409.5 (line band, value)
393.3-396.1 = 0.030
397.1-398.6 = 0.173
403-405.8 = -0.088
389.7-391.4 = -0.096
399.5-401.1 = -0.159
